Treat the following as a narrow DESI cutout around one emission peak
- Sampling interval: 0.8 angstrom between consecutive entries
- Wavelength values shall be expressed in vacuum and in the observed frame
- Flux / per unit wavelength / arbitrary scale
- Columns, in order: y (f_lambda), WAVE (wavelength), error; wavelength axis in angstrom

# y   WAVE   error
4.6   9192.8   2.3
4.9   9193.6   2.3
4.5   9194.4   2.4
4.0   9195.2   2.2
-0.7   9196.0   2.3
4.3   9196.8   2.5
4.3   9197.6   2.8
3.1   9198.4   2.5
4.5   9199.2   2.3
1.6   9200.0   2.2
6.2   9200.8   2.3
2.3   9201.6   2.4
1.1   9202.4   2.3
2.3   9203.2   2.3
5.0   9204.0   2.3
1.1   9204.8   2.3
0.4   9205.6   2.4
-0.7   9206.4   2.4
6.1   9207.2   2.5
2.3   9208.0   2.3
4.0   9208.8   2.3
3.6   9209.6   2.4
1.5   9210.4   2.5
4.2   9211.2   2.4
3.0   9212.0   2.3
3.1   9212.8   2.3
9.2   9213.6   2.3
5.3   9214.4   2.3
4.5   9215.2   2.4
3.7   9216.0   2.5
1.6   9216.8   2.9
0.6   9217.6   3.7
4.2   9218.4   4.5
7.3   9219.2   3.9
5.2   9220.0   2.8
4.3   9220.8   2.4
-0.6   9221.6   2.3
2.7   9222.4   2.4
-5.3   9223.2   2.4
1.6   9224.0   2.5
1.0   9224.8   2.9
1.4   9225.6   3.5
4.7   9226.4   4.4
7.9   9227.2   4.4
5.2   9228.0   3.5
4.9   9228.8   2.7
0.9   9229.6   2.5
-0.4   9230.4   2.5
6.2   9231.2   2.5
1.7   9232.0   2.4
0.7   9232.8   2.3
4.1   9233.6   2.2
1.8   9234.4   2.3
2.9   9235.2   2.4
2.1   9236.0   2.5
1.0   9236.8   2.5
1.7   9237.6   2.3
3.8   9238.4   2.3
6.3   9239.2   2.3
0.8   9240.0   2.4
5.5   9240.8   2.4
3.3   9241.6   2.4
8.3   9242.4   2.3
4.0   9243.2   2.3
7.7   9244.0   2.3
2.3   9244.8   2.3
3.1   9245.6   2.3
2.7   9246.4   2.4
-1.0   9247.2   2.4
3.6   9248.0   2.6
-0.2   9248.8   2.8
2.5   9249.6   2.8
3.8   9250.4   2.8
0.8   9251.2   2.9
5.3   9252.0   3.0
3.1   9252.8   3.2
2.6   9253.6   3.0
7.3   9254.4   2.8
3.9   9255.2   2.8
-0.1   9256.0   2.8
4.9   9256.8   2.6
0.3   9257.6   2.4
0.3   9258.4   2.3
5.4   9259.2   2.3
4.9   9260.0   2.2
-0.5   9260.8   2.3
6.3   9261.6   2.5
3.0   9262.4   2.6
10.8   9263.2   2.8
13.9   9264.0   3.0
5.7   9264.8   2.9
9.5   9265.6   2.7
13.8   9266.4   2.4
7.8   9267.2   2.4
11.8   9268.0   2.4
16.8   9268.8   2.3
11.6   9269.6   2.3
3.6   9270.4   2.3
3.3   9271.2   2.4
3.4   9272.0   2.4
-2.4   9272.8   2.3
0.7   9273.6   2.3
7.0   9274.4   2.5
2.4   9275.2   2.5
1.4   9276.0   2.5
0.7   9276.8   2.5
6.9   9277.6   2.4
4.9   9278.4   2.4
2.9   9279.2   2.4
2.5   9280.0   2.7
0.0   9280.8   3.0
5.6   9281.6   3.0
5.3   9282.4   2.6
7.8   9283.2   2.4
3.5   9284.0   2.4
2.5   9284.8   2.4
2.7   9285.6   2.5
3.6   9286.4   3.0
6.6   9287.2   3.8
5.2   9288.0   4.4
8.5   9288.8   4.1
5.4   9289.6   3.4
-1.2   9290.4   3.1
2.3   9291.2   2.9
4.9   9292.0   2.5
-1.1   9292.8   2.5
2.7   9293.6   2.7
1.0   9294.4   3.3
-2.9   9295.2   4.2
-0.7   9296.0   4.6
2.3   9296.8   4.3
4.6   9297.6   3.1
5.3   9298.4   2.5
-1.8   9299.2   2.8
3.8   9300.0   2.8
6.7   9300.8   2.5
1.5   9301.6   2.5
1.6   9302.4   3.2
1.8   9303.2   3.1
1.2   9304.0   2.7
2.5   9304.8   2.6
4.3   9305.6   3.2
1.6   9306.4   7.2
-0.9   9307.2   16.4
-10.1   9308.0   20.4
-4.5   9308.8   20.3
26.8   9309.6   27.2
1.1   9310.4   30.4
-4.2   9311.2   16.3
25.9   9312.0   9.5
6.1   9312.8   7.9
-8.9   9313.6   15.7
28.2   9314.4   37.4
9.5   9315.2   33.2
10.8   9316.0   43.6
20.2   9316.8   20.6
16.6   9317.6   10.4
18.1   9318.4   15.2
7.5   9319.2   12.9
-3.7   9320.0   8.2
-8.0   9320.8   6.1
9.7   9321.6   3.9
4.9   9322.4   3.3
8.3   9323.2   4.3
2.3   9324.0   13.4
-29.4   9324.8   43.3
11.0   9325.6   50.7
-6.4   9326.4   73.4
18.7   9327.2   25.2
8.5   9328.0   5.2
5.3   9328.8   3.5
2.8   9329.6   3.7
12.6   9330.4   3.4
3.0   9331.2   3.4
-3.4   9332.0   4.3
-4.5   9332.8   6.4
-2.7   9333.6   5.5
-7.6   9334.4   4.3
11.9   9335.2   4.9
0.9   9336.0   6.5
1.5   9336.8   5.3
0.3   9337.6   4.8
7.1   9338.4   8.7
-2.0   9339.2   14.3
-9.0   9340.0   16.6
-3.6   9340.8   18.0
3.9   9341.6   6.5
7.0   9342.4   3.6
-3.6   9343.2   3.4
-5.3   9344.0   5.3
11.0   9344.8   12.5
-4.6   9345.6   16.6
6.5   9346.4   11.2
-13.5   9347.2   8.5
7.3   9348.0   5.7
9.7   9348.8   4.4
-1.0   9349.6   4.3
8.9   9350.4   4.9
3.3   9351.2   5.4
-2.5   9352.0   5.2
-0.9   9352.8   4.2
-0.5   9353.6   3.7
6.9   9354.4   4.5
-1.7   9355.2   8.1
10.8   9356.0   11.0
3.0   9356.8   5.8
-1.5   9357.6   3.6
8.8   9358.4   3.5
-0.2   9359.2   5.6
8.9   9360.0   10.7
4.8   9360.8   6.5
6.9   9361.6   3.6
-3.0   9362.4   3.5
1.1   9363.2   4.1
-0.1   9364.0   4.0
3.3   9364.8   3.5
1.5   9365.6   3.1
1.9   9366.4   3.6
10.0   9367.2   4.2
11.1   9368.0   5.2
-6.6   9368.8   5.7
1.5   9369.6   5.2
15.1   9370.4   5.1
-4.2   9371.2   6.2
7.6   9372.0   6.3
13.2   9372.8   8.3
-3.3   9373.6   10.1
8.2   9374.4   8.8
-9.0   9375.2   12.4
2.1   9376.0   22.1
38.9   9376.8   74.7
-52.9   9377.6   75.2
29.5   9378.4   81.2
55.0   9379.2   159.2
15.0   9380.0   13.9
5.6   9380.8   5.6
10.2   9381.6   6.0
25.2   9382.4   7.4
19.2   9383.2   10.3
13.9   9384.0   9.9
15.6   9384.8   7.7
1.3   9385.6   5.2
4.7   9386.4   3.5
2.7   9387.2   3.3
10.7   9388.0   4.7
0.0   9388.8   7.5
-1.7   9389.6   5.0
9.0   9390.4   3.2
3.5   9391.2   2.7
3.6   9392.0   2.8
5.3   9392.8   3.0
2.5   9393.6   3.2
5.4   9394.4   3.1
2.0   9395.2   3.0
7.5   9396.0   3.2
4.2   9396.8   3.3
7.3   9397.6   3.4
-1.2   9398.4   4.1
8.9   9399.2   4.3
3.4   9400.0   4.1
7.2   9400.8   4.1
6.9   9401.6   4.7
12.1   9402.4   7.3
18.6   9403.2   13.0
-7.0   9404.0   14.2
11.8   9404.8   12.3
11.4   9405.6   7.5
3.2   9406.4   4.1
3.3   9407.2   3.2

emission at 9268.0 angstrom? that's H-beta 4861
